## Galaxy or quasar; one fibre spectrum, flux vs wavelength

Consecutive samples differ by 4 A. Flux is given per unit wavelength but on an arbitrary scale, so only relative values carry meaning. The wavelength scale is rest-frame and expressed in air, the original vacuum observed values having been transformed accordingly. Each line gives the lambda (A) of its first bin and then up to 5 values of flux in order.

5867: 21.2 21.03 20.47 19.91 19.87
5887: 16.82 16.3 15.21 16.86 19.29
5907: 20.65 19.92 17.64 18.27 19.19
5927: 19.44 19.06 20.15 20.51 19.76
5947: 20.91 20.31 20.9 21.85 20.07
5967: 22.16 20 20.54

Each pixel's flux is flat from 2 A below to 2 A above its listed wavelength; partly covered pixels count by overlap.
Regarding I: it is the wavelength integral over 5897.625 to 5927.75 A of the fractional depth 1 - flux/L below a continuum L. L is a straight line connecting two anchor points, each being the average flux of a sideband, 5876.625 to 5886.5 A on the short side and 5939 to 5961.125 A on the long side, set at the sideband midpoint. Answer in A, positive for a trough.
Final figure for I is 1.7 A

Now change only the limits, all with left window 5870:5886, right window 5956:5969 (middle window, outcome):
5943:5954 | 0.3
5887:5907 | 3.0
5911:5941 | 2.2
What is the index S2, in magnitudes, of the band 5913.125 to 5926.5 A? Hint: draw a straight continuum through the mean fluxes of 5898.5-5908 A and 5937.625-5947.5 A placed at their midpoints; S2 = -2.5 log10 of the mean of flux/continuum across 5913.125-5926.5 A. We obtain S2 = 0.06 mag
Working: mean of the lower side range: 19.1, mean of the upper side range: 20.3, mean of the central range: 18.5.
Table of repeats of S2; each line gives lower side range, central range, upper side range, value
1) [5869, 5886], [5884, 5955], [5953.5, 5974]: 0.090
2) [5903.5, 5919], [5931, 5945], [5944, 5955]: 0.010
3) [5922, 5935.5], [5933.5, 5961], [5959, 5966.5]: -0.020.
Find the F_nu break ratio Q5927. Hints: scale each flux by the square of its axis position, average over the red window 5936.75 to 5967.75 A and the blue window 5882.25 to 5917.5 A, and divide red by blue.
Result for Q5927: 1.17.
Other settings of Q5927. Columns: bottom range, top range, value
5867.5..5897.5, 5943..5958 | 1.14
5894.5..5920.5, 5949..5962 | 1.15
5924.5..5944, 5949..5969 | 1.07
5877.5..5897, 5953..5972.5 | 1.23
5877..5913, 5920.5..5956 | 1.11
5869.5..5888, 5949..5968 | 1.09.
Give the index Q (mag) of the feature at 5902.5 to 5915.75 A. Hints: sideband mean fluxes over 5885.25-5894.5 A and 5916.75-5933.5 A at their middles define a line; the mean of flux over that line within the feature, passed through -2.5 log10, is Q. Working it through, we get -0.10 mag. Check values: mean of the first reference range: 16.3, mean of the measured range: 19.5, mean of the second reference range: 19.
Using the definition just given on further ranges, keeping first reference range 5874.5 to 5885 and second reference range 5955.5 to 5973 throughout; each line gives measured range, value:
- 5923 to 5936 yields 0.06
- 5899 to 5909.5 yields 0.05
